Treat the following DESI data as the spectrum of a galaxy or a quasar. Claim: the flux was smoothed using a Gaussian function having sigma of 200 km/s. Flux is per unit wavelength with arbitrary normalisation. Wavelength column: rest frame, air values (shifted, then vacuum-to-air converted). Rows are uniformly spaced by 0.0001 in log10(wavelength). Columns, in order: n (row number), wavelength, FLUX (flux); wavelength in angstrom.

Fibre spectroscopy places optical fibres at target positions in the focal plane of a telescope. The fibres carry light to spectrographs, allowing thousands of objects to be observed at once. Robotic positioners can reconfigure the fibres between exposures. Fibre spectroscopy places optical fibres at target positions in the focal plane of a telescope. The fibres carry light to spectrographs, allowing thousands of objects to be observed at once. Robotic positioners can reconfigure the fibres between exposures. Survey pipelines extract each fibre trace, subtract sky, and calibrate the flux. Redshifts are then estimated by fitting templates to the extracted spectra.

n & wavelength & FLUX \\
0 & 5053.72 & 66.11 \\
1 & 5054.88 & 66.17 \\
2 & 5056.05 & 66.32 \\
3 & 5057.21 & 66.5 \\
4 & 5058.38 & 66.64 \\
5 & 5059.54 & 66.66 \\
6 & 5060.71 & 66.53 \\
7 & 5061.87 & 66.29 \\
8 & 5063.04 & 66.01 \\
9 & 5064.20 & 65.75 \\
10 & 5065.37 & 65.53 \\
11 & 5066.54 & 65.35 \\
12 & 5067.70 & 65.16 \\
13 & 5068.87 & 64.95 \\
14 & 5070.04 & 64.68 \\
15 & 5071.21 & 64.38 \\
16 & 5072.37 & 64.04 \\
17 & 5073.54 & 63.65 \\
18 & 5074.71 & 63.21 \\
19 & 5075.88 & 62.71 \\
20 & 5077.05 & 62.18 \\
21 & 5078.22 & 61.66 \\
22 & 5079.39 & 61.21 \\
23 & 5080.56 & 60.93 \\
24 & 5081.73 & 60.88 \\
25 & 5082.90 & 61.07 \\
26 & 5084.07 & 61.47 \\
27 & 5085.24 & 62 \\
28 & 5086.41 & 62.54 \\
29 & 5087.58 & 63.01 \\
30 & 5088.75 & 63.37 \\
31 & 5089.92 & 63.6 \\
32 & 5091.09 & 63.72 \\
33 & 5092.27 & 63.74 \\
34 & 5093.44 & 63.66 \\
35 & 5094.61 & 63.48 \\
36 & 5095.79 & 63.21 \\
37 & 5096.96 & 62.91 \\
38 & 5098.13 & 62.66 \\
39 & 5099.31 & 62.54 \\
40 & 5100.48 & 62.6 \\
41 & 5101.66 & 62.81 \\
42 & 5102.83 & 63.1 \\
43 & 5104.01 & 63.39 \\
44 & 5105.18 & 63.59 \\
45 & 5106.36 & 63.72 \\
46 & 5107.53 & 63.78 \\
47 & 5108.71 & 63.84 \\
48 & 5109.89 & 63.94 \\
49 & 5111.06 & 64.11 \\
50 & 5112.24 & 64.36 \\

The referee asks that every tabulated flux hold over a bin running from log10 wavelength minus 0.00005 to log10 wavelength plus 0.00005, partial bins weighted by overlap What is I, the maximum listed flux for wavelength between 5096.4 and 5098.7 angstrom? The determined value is 62.91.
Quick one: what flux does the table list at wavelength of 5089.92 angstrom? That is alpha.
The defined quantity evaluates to 63.6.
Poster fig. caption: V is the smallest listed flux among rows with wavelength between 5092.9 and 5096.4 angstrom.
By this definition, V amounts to 63.21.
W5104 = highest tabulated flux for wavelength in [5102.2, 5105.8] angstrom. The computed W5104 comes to 63.59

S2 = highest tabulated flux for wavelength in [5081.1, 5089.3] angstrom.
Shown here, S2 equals 63.37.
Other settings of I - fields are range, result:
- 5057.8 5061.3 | 66.66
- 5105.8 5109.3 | 63.84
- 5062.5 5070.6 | 66.01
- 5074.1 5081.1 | 63.21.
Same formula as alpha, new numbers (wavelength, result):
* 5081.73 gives 60.88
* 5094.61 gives 63.48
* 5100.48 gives 62.6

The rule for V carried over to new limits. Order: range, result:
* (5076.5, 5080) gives 61.21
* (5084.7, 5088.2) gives 62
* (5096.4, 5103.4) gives 62.54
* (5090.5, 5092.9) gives 63.72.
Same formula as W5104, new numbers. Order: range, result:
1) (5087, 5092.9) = 63.74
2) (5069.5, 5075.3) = 64.68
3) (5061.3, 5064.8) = 66.29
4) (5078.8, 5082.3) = 61.21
